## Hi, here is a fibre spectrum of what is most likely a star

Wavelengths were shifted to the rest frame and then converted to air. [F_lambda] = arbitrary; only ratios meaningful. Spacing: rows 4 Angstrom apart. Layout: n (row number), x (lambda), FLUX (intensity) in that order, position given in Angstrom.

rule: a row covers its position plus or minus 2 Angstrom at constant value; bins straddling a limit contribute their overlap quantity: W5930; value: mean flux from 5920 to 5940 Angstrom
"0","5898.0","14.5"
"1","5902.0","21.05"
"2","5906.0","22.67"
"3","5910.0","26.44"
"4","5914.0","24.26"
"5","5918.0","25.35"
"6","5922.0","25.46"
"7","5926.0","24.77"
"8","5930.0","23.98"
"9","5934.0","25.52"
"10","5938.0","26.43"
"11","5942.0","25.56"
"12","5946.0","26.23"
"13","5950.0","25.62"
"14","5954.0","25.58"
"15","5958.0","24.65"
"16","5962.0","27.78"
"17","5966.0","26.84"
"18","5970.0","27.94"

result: 25.2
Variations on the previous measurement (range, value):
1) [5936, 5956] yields 25.9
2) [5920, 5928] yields 25.1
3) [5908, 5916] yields 25.4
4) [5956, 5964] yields 26.2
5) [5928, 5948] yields 25.5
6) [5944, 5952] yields 25.9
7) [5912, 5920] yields 24.8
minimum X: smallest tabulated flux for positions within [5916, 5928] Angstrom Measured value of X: 24.77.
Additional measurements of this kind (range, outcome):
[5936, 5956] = 25.56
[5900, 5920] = 21.05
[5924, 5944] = 23.98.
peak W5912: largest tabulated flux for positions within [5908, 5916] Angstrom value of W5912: 26.44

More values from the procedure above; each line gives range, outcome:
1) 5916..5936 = 25.52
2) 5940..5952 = 26.23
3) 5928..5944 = 26.43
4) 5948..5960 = 25.62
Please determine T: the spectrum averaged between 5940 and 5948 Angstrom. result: 25.9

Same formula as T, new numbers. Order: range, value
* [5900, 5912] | 23.4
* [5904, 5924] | 24.8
